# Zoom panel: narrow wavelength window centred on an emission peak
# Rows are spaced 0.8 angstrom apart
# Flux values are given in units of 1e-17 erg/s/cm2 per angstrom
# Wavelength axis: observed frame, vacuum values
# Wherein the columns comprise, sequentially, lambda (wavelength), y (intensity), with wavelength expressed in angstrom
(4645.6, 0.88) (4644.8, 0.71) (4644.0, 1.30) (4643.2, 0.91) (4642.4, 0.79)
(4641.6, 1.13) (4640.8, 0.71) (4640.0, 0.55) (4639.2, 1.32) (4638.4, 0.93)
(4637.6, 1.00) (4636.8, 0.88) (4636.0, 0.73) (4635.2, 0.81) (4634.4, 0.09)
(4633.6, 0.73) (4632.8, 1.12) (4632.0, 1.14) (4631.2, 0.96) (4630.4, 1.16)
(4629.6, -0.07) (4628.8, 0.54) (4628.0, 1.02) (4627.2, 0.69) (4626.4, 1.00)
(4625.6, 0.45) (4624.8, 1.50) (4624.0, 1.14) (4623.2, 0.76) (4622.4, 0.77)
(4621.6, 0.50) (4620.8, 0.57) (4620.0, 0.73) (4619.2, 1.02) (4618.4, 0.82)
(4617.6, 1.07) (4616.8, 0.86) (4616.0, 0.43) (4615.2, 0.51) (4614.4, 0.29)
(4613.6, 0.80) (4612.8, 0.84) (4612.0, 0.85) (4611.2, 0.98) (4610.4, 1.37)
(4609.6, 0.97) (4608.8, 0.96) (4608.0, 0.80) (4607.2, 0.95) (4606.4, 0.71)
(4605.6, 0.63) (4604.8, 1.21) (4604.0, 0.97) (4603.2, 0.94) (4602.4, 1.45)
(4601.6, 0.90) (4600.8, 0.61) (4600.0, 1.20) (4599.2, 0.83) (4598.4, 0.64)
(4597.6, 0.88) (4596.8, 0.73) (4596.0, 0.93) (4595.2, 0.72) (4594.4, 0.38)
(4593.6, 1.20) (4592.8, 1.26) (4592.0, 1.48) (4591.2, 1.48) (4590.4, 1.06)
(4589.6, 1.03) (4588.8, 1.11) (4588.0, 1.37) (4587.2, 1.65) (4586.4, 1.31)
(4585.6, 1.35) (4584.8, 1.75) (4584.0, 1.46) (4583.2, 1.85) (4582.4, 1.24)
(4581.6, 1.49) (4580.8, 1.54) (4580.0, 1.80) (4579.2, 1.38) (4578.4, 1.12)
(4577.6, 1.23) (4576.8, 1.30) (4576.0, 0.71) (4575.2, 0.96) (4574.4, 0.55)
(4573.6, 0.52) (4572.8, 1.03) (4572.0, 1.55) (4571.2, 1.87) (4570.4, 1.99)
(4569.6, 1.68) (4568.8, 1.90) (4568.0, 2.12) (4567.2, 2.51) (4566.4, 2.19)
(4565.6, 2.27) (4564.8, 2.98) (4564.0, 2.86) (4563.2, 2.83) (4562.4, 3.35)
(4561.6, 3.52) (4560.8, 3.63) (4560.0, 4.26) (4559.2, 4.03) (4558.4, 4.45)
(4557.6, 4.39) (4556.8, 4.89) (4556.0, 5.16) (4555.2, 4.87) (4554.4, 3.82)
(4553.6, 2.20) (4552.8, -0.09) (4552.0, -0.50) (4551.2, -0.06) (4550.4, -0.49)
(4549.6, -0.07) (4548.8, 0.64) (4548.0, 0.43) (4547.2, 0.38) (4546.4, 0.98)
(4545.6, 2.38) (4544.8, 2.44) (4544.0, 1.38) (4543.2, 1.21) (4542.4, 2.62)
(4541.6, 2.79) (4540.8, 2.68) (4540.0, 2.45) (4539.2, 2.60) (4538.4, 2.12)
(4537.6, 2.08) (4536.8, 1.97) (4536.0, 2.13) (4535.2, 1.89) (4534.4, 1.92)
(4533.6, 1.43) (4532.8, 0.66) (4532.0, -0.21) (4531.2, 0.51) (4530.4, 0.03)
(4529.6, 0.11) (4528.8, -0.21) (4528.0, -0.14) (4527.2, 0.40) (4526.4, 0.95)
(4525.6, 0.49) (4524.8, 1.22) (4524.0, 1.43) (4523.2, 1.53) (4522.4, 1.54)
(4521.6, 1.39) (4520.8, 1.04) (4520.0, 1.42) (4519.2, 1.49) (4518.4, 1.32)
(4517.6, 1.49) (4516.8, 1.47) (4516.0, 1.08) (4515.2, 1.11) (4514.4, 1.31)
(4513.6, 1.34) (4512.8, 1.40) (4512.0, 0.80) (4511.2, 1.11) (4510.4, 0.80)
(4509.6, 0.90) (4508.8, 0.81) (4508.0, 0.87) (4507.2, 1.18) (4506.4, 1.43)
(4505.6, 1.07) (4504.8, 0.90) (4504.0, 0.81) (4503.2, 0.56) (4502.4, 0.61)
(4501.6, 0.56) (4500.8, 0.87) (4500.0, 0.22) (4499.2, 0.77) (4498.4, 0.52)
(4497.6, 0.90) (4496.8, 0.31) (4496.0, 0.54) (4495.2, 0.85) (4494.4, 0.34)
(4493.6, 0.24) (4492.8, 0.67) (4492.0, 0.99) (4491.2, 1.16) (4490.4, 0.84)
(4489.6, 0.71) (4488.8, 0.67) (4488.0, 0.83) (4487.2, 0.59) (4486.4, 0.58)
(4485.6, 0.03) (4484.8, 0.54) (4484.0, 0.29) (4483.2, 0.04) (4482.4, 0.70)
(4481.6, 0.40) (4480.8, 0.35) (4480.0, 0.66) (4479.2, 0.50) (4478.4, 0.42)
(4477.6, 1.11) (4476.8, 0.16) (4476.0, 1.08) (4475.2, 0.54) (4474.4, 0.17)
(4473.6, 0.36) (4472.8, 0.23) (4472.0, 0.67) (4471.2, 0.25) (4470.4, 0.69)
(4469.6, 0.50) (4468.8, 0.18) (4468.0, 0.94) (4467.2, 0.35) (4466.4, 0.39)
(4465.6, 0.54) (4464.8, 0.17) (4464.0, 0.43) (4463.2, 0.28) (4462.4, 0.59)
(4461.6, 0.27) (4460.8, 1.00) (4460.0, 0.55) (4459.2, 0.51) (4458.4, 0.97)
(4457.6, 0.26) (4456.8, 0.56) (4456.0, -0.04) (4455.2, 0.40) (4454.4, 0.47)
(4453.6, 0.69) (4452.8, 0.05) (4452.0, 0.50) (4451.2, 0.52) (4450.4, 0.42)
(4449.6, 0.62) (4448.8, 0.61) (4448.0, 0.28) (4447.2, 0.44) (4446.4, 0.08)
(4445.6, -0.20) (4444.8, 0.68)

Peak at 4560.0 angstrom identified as Lyman alpha 1216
